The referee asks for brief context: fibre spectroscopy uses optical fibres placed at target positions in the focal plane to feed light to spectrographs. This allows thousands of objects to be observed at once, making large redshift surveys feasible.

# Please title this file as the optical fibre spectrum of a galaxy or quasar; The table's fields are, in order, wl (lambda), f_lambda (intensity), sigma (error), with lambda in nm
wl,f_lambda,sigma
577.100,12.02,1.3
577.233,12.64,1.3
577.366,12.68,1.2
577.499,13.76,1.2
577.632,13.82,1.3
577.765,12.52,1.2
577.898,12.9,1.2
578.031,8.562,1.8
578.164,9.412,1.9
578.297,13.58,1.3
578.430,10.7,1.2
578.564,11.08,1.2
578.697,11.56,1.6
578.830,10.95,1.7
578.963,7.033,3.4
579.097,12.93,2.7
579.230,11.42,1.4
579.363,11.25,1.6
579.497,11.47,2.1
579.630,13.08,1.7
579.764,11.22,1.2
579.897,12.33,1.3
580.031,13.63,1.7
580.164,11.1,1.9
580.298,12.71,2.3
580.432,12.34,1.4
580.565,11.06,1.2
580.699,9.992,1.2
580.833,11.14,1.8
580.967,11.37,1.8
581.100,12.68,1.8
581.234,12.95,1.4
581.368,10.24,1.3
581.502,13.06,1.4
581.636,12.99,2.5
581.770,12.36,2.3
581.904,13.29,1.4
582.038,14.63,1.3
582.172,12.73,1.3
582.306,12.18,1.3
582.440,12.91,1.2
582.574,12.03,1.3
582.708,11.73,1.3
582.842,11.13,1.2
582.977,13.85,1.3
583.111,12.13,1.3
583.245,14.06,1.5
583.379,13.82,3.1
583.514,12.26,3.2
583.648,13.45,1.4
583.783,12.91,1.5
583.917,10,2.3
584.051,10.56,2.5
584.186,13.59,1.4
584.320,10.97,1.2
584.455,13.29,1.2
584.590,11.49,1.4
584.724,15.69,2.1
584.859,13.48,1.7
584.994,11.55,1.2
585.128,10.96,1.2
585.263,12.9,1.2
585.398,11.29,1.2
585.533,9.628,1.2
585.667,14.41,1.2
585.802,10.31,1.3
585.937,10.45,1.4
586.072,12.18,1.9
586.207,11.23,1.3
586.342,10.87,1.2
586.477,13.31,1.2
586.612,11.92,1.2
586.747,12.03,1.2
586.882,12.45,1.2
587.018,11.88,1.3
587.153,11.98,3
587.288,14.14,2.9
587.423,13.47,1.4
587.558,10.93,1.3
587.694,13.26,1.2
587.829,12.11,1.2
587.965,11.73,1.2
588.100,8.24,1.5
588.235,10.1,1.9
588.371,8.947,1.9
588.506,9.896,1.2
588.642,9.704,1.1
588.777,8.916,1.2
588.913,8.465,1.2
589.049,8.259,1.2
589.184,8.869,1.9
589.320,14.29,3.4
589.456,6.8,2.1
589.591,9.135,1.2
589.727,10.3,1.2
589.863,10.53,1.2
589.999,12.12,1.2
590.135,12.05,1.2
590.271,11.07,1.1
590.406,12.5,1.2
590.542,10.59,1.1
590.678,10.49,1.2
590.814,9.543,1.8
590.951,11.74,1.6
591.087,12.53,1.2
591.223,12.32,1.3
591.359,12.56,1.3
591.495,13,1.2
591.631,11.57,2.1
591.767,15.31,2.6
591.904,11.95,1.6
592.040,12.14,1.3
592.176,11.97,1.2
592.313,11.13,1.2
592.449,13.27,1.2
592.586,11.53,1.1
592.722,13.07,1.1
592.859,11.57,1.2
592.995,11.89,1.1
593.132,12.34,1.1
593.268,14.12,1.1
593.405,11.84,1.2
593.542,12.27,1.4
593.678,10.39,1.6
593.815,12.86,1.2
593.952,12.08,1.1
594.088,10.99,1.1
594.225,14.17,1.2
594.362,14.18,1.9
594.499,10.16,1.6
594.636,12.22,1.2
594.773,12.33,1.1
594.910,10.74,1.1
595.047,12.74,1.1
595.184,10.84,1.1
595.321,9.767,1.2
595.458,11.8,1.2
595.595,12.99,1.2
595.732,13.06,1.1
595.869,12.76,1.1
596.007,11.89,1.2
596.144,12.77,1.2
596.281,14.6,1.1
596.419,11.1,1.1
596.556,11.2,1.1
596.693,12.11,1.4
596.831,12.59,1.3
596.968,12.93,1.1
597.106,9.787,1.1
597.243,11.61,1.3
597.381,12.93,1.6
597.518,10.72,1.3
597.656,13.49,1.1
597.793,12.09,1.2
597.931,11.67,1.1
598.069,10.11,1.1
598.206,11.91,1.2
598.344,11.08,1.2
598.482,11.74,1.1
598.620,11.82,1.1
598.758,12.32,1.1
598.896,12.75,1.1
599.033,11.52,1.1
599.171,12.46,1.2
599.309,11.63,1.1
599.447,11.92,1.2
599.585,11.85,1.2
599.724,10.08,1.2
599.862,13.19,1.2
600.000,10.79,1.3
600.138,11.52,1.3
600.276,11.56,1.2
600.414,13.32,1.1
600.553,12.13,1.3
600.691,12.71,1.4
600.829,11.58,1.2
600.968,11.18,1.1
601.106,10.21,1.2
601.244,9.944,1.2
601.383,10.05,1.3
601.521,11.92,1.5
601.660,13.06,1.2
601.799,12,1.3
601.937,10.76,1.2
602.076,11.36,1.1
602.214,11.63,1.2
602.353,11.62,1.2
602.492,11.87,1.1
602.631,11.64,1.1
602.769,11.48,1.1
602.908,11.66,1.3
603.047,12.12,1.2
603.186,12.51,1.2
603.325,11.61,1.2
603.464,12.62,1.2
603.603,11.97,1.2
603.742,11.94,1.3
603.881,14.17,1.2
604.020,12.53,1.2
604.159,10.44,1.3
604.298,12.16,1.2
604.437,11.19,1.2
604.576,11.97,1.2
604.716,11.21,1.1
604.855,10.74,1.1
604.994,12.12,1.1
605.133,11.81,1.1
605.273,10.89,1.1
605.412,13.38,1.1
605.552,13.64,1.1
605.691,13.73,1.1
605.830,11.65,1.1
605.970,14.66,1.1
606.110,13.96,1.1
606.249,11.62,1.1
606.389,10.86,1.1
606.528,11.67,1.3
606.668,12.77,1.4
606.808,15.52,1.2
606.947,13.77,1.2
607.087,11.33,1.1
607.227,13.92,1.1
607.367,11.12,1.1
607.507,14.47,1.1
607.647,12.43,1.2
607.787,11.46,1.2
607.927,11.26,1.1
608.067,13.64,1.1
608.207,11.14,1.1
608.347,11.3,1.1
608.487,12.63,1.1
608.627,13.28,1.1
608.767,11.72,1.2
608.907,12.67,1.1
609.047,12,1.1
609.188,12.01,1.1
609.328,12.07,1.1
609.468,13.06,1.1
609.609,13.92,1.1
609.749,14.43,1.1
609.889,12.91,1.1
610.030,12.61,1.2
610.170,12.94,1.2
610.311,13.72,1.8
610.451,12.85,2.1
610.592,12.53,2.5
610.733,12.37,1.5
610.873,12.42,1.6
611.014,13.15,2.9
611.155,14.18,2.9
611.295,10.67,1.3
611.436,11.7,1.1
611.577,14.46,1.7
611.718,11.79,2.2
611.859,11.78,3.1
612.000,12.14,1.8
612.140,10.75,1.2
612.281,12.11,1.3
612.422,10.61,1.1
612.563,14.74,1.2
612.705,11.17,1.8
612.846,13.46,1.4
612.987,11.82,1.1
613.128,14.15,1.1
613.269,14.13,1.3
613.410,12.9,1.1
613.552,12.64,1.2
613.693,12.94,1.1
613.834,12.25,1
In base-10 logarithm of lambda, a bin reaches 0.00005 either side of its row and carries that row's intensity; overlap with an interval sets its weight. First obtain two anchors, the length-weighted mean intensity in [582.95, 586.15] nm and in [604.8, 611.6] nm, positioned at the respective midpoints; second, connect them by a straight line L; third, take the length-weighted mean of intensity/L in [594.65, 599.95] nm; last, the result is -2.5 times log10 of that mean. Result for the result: 0.049 mag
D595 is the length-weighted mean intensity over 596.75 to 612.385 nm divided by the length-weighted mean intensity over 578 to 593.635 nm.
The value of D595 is 1.0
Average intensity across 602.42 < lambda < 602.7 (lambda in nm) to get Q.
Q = 11.7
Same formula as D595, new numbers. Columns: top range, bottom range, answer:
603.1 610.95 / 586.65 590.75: 1.15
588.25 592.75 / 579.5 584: 0.90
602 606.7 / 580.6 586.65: 0.99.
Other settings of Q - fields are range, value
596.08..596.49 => 12.8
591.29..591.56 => 12.8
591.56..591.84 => 13.4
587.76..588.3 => 10.6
